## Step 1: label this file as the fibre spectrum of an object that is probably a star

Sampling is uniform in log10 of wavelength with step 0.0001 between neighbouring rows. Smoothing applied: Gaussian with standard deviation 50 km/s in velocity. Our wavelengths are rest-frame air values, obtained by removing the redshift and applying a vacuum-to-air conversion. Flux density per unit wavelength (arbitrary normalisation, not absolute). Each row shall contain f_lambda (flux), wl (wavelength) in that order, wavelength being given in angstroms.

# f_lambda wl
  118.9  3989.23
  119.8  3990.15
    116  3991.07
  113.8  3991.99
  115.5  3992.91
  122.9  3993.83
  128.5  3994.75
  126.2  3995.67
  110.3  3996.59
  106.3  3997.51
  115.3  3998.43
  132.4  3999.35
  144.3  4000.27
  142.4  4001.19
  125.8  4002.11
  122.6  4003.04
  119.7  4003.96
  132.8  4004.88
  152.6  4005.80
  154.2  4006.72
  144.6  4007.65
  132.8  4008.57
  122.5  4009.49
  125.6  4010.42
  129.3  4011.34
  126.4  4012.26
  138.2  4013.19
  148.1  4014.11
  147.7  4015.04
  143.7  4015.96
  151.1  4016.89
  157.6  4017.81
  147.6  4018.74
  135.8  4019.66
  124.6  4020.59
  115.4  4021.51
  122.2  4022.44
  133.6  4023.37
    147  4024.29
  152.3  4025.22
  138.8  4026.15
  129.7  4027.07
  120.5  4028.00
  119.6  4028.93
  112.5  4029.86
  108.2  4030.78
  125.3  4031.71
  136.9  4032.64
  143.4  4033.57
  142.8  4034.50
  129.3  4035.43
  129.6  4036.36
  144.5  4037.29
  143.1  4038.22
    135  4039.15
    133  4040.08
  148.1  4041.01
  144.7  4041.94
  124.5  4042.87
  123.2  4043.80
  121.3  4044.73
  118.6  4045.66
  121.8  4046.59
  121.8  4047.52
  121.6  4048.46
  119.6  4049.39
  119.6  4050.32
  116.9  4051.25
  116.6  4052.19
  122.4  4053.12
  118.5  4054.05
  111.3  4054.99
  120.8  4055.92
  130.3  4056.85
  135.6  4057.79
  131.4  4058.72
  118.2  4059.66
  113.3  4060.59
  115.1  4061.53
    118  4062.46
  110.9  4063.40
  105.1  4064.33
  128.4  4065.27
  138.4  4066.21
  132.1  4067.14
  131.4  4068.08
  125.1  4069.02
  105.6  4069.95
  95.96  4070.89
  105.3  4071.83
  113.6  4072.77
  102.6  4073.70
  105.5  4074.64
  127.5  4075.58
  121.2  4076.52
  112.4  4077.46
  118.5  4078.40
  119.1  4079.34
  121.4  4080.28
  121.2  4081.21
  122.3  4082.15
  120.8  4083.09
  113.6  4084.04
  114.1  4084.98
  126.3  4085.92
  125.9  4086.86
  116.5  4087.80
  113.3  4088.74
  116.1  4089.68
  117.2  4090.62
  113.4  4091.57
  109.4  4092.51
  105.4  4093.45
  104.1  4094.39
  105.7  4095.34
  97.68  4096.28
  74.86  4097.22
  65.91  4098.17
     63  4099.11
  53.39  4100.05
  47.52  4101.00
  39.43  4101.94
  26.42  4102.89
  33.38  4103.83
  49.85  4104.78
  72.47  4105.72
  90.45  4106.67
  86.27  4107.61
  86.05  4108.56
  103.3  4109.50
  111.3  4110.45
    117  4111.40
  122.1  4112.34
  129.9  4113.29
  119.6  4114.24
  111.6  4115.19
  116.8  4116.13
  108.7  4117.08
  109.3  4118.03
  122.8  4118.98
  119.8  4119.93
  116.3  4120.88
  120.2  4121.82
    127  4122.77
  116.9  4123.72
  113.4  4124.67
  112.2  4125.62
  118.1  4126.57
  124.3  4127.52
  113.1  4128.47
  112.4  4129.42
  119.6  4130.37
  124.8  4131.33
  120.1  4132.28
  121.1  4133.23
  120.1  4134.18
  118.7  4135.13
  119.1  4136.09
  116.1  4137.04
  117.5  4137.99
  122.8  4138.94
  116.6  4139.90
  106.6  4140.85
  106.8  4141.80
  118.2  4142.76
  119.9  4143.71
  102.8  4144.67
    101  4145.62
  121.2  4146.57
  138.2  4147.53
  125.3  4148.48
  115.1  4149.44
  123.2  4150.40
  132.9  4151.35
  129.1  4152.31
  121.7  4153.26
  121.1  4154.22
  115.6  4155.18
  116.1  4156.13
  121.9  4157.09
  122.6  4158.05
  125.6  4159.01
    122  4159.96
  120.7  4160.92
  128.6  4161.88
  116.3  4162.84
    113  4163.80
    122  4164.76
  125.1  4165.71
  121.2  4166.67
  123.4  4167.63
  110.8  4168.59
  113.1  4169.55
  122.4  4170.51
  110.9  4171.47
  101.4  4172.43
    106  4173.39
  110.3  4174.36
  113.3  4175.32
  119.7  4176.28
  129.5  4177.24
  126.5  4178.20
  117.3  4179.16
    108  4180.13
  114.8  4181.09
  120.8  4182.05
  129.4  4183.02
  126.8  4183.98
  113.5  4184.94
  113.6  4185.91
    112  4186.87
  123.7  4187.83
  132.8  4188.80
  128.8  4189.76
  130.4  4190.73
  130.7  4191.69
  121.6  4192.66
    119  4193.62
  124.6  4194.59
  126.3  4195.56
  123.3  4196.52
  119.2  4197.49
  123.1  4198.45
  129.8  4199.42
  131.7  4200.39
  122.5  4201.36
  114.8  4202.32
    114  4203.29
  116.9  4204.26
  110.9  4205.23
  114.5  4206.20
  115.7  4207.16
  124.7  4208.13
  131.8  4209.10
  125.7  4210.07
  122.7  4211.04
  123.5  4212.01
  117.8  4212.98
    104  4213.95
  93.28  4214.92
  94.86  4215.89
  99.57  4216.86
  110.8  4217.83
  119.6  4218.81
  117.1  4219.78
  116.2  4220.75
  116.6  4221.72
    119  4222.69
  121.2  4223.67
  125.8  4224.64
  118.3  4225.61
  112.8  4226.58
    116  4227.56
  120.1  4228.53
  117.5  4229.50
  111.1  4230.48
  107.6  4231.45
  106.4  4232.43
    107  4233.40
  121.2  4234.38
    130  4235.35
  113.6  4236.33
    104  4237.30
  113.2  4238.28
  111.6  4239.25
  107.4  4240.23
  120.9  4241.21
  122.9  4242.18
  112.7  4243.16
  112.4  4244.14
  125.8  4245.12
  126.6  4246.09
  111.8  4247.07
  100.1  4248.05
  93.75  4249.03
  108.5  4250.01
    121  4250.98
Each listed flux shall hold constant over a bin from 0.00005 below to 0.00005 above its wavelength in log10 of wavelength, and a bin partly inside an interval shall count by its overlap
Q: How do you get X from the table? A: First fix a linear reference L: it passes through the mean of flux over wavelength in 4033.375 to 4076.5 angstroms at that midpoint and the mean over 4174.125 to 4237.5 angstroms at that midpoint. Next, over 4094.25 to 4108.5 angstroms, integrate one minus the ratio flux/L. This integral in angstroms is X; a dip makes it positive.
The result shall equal 6.40 angstroms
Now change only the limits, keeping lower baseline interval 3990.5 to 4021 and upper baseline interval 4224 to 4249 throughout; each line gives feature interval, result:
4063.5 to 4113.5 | 9.4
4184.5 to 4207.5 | -0.7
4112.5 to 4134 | 0.9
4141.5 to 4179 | 0.5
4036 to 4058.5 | 0.4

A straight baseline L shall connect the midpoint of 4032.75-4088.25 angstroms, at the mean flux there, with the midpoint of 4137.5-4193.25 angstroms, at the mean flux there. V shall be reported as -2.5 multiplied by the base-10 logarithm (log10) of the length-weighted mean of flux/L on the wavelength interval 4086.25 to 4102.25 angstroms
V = 0.29 mag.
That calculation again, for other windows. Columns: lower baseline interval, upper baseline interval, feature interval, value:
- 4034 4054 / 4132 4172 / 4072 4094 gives 0.08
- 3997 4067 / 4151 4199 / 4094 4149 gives 0.19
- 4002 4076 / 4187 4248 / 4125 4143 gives 0.05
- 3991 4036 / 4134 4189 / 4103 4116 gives 0.30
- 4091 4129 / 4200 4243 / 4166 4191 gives -0.10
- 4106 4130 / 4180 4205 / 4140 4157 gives -0.02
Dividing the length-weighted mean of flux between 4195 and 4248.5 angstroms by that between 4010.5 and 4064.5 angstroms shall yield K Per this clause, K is 0.9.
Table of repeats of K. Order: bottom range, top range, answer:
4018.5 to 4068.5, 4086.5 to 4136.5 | 0.80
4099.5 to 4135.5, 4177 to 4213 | 1.20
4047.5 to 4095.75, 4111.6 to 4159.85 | 1.01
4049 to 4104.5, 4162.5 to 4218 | 1.10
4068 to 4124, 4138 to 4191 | 1.15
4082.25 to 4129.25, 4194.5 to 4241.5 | 1.15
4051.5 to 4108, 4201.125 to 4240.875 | 1.09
